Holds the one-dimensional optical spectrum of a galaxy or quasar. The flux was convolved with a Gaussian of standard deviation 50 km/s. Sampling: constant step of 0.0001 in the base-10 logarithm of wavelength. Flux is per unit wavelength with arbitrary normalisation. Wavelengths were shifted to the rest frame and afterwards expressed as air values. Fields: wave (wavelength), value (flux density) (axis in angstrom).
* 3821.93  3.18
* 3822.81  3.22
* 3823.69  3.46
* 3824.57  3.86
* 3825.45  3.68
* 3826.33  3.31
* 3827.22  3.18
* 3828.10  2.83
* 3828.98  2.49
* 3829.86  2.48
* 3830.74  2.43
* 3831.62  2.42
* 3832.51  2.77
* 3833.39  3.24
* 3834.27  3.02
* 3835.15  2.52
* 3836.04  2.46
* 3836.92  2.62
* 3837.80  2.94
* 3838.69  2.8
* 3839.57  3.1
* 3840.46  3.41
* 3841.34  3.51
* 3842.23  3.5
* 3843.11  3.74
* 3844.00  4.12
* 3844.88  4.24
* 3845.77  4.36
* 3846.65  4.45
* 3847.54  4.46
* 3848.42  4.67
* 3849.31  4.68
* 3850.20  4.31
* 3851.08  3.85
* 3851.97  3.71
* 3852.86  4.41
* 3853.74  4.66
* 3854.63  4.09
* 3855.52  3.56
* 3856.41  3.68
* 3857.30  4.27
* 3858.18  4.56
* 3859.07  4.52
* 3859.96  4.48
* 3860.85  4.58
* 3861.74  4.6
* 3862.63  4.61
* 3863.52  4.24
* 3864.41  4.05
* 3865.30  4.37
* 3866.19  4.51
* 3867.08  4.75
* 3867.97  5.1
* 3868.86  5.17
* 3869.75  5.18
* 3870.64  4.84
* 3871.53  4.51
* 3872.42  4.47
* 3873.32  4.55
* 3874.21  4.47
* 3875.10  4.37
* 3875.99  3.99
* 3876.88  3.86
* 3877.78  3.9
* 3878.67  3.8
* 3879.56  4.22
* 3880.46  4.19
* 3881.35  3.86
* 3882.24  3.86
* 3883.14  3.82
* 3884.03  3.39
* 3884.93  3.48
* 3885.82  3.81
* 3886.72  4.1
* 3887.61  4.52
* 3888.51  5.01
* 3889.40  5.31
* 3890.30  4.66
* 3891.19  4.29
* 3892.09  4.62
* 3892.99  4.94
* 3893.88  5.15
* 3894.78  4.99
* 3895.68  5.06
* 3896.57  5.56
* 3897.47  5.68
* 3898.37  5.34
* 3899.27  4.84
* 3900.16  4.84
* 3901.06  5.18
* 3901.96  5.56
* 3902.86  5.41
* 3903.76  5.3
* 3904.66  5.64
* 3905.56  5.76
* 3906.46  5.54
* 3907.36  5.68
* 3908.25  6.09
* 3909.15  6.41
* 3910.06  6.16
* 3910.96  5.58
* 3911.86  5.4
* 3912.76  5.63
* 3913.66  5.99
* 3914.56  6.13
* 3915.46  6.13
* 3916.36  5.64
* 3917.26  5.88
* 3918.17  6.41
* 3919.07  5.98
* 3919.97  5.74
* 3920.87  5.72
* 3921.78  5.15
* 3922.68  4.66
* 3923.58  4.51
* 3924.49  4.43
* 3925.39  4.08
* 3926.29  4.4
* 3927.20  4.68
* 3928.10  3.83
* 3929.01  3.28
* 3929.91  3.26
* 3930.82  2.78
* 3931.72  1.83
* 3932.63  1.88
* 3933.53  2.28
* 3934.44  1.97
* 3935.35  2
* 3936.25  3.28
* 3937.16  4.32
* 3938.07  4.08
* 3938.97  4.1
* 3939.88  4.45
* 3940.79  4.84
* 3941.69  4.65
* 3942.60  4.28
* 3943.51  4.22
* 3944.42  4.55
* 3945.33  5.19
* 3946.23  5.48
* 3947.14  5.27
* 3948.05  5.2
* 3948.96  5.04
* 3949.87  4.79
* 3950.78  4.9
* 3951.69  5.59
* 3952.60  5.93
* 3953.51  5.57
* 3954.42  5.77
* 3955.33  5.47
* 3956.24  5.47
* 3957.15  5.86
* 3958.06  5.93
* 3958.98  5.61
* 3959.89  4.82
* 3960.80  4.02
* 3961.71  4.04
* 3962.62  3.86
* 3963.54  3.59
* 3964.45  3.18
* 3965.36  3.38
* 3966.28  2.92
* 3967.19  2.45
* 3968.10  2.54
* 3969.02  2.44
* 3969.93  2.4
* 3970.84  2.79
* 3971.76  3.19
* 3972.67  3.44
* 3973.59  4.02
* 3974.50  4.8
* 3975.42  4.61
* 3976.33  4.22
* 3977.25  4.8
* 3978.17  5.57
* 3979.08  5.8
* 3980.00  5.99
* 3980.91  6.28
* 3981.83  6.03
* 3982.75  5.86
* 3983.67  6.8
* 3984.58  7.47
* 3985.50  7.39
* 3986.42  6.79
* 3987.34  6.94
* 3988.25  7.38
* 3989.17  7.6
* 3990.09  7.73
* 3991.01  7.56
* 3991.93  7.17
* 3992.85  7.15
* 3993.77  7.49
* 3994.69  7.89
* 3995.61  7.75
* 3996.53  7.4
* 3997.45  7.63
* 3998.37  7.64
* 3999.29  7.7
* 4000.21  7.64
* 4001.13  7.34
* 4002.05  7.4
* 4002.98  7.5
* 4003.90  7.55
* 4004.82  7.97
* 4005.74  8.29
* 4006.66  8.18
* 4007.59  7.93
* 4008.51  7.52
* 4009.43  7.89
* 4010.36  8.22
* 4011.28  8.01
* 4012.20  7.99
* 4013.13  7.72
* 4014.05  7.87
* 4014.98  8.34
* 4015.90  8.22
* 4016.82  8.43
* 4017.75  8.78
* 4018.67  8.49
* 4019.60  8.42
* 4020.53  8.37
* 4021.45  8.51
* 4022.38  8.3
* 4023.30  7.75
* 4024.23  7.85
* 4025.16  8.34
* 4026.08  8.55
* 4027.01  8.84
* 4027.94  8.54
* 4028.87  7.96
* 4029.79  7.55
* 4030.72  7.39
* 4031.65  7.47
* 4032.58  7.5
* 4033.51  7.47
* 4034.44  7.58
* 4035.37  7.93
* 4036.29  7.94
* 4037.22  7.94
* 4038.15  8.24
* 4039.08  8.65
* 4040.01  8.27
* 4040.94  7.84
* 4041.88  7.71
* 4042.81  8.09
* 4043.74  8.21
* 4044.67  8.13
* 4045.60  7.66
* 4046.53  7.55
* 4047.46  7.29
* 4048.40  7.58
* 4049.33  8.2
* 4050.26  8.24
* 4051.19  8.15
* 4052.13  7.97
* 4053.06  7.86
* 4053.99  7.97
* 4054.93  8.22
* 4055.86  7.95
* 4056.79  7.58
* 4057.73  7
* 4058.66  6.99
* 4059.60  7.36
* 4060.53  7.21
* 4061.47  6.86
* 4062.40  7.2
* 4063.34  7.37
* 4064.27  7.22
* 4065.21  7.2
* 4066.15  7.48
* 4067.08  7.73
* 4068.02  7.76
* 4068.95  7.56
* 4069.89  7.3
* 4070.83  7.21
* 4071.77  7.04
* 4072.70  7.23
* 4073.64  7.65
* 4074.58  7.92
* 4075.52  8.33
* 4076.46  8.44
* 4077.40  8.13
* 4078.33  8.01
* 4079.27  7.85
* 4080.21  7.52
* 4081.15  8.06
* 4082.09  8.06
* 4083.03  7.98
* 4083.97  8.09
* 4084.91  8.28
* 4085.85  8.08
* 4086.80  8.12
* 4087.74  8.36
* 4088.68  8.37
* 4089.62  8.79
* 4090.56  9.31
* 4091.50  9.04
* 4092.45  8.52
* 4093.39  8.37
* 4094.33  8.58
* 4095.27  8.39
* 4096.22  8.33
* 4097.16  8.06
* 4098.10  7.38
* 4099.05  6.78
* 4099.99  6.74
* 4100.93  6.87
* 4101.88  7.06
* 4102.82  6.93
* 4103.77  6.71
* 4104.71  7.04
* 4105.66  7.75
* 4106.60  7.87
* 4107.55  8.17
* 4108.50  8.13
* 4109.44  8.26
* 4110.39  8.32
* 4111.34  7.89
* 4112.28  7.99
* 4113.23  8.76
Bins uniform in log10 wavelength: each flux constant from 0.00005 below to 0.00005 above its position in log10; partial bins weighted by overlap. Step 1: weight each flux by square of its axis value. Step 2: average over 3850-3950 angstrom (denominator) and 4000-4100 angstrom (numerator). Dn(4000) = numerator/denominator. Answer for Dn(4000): 1.85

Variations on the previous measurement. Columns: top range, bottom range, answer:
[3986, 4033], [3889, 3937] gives 1.71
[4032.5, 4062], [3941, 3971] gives 1.82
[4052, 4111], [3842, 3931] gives 1.82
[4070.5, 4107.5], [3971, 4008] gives 1.24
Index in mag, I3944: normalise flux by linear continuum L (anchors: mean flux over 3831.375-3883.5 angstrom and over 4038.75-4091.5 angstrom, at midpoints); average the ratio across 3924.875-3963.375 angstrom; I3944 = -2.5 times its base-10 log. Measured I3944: 0.28 mag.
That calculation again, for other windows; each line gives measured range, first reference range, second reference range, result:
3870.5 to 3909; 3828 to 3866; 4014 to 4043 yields 0.012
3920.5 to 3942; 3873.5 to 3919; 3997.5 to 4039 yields 0.479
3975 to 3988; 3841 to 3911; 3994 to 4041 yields 0.174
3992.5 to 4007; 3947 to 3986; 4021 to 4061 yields -0.237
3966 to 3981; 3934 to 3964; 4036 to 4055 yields 0.363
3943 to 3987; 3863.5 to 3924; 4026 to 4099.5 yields 0.271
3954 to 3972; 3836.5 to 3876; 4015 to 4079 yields 0.481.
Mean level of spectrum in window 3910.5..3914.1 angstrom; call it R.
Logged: 5.66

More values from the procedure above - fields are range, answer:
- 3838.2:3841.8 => 3.19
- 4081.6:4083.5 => 8.02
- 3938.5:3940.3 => 4.28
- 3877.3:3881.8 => 3.99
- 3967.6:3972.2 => 2.67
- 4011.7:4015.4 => 7.97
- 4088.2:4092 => 8.87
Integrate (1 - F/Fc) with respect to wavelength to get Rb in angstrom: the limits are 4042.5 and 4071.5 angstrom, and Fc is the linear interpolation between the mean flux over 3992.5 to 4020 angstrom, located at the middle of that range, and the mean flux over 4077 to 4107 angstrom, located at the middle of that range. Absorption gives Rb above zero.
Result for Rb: 1.08 angstrom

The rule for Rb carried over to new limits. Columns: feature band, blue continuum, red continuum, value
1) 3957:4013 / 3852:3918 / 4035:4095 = 4.62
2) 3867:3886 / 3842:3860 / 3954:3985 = 0.15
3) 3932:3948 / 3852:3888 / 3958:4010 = 4.12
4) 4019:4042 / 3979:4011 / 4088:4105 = -1.54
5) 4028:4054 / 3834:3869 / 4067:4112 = -2.87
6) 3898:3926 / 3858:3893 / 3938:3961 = -4.67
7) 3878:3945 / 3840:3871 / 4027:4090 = 7.64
